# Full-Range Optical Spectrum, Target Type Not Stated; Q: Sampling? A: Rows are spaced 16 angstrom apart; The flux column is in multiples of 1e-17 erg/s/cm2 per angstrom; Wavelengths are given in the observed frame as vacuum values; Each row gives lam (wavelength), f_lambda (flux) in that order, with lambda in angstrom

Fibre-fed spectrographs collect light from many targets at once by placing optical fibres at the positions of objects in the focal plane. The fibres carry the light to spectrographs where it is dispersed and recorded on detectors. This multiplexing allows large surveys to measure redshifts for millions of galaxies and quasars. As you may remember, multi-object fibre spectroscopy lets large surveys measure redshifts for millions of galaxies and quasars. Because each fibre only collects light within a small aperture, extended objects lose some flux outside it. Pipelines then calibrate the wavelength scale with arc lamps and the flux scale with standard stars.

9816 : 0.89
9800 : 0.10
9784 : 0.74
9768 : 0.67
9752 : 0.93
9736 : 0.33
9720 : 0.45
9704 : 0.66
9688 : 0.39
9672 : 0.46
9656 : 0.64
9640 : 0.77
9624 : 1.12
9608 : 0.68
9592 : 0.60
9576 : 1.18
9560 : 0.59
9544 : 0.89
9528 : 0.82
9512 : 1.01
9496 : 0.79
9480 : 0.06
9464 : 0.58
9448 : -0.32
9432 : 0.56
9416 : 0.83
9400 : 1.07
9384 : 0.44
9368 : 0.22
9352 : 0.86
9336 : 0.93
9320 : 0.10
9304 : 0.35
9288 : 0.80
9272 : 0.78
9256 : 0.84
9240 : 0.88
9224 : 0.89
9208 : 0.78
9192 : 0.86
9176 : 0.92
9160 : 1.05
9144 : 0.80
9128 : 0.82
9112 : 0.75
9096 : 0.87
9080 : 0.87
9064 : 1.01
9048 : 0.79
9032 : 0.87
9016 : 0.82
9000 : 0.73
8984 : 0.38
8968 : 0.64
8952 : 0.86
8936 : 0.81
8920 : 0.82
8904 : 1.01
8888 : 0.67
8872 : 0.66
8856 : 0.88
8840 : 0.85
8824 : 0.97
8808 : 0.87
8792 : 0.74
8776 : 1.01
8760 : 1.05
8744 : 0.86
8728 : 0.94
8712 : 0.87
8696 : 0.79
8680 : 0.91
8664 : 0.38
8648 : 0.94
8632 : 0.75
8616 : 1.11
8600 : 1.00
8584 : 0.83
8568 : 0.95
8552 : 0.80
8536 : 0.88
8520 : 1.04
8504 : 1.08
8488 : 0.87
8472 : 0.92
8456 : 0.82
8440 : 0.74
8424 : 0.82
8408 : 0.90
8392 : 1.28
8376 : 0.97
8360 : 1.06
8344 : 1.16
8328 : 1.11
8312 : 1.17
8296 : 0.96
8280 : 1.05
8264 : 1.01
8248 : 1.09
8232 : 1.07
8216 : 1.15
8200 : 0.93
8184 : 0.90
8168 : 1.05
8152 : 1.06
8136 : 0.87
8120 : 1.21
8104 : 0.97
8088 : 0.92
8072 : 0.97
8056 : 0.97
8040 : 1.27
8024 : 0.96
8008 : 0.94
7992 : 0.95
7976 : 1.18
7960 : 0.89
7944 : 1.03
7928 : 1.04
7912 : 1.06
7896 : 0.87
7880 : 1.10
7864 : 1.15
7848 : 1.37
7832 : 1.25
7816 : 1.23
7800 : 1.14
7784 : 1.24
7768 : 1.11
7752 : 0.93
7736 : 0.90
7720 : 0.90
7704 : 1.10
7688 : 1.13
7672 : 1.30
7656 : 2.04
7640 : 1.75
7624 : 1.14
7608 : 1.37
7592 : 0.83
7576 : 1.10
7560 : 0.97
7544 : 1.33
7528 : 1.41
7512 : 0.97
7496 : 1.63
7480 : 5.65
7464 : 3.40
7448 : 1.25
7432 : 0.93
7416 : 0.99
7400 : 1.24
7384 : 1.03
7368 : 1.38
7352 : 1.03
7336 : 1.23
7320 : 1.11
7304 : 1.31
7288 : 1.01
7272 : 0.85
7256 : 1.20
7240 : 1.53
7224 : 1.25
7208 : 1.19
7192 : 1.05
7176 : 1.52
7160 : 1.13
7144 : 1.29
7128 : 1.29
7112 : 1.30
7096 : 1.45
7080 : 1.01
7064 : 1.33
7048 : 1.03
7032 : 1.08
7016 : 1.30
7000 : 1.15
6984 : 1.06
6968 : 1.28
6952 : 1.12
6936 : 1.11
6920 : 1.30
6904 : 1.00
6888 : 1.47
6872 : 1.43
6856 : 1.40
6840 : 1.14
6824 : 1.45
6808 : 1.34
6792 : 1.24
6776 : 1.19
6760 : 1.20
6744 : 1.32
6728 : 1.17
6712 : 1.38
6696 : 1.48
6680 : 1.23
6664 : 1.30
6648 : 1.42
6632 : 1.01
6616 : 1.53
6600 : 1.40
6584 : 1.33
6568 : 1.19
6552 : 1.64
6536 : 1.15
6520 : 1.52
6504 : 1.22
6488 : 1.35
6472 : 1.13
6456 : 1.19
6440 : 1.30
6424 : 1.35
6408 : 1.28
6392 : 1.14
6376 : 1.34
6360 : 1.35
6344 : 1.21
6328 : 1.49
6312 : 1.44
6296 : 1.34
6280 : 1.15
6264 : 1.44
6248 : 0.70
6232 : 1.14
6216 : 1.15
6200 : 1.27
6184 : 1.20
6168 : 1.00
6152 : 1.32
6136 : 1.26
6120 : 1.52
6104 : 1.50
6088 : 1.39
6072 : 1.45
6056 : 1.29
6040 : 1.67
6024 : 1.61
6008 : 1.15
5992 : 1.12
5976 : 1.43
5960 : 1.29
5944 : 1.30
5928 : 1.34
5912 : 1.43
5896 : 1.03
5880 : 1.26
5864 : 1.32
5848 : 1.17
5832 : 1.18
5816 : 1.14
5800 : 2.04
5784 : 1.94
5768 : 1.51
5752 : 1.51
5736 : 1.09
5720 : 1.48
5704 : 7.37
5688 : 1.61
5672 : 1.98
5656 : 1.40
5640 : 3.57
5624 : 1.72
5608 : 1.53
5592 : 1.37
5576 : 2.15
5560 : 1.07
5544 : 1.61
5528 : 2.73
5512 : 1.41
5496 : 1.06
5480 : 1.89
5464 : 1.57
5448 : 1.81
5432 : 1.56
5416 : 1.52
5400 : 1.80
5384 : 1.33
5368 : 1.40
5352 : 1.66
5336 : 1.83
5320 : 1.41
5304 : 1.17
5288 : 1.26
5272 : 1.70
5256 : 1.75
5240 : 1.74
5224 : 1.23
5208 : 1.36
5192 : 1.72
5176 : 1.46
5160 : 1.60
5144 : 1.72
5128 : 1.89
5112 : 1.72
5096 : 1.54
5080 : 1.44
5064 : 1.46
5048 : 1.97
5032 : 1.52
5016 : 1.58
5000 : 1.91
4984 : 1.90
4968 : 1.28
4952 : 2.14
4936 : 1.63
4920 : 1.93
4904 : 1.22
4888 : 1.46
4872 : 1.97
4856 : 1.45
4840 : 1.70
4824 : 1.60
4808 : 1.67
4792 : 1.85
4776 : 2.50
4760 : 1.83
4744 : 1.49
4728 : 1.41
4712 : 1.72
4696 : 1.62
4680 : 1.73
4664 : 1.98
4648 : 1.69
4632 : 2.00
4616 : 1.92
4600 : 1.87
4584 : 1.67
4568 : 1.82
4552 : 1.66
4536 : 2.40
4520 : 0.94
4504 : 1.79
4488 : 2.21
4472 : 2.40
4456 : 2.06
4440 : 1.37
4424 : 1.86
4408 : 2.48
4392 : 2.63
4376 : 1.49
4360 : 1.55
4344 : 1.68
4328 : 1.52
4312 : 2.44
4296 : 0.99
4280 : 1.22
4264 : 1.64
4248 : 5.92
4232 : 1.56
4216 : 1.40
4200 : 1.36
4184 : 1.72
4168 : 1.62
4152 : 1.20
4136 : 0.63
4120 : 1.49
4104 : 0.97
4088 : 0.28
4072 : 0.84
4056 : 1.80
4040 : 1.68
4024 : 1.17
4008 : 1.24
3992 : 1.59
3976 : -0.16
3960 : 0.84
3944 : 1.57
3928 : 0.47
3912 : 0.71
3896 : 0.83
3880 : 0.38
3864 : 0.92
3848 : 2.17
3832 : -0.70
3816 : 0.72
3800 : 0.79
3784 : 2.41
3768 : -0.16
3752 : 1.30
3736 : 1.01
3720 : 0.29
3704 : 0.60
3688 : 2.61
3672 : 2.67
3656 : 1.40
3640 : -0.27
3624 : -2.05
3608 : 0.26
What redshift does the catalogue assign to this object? 0.138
